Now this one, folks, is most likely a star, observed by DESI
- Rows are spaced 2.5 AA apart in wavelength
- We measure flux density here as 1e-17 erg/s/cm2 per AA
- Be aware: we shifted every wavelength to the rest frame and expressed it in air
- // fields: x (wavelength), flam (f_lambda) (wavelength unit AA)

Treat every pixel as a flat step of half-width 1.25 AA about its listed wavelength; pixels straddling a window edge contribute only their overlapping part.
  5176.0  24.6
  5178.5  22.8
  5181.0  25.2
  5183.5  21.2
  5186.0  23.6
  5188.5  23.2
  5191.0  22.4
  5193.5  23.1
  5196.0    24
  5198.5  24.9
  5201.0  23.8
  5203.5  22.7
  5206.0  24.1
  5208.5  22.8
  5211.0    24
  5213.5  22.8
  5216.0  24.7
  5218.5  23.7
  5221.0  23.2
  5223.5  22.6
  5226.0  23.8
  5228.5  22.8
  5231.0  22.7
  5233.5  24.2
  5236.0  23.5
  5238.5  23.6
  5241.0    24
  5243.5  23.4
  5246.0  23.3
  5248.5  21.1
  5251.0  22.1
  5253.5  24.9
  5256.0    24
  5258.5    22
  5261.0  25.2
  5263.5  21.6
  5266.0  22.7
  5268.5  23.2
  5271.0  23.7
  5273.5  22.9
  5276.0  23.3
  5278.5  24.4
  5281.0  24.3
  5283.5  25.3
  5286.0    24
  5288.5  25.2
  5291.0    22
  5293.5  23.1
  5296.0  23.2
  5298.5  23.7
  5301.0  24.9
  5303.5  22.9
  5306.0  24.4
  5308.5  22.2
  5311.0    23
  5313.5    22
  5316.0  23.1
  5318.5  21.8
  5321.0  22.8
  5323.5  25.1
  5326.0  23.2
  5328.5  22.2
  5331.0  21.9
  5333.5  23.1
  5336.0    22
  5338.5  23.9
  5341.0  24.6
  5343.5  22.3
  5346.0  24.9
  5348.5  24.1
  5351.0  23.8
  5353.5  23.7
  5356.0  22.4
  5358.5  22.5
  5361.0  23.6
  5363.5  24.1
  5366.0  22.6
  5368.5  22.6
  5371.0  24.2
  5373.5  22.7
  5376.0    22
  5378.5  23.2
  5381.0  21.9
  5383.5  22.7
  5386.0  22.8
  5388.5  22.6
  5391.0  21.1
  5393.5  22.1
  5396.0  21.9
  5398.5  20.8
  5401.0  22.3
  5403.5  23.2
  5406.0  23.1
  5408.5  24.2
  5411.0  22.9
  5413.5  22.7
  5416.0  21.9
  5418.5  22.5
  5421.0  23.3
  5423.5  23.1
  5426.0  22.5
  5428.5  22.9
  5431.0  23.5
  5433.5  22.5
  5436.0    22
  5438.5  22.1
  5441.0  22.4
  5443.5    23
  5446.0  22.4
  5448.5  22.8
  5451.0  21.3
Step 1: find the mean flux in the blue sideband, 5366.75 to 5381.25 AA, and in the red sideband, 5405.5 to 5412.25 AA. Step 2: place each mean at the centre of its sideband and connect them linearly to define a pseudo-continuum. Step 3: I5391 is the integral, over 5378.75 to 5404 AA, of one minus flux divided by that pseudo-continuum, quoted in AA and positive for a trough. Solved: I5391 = 1.1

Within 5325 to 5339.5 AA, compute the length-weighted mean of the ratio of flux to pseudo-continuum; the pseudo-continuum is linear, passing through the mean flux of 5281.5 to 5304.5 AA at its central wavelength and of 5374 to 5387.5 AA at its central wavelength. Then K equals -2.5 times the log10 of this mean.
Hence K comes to 0.027 mag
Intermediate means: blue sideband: 23.8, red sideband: 22.5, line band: 22.7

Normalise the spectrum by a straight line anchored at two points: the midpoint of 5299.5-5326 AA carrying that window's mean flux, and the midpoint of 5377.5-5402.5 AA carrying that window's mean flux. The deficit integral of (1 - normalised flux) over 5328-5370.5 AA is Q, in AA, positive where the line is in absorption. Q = -1.0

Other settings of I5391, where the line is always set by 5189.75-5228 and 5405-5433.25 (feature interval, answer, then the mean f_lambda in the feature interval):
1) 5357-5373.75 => -0.1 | 23.2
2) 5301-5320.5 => 0.3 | 22.9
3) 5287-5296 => -0.1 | 23.4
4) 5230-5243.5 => -0.1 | 23.6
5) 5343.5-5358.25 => -0.3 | 23.6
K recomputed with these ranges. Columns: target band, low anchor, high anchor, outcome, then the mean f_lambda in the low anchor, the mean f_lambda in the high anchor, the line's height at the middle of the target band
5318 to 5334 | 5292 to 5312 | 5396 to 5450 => 0.02 mag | 23.4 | 22.6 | 23.3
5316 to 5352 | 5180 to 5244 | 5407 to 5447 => -0.01 mag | 23.5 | 22.7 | 23.1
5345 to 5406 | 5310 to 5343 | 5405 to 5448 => 0.00 mag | 23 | 22.8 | 22.9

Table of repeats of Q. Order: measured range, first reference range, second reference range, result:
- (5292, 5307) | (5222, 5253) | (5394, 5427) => -0.5 AA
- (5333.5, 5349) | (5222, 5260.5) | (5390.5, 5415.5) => -0.6 AA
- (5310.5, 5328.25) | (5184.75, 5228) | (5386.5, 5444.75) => 0.0 AA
